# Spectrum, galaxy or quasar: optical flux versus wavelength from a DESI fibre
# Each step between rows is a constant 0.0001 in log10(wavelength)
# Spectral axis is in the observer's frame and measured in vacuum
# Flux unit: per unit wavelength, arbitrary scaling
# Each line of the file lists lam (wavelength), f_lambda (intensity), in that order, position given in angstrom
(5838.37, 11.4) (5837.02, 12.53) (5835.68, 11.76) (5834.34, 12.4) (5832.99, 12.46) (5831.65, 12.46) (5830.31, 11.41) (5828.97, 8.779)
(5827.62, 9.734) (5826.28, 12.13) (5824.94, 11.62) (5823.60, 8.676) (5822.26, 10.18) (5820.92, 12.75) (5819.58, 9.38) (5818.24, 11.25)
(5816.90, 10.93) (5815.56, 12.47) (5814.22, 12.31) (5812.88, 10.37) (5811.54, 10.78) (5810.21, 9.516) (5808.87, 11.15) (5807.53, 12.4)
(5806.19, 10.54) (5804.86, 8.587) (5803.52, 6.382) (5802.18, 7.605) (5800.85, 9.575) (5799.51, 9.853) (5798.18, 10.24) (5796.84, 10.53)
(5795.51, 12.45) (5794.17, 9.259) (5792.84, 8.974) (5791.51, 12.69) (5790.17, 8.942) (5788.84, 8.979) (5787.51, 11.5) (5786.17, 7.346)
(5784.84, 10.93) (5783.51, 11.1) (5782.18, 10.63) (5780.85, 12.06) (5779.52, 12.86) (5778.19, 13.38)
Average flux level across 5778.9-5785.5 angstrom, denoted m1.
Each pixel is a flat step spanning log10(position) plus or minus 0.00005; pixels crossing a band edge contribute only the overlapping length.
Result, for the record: 11.5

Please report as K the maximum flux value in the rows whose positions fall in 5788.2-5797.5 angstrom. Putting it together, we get 12.69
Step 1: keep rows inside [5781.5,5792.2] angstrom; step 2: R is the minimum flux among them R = 7.346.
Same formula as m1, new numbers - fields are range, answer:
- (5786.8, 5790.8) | 9.79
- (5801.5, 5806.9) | 8.32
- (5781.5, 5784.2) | 10.9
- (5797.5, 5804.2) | 8.72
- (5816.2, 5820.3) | 10.6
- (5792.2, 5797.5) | 10.3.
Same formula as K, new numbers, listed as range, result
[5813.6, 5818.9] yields 12.47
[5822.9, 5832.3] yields 12.46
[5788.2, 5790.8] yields 8.979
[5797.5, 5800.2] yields 10.24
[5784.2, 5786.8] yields 10.93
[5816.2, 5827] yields 12.75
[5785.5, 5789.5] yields 11.5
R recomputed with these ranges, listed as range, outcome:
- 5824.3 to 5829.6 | 8.779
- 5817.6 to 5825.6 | 8.676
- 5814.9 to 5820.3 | 9.38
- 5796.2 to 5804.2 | 6.382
